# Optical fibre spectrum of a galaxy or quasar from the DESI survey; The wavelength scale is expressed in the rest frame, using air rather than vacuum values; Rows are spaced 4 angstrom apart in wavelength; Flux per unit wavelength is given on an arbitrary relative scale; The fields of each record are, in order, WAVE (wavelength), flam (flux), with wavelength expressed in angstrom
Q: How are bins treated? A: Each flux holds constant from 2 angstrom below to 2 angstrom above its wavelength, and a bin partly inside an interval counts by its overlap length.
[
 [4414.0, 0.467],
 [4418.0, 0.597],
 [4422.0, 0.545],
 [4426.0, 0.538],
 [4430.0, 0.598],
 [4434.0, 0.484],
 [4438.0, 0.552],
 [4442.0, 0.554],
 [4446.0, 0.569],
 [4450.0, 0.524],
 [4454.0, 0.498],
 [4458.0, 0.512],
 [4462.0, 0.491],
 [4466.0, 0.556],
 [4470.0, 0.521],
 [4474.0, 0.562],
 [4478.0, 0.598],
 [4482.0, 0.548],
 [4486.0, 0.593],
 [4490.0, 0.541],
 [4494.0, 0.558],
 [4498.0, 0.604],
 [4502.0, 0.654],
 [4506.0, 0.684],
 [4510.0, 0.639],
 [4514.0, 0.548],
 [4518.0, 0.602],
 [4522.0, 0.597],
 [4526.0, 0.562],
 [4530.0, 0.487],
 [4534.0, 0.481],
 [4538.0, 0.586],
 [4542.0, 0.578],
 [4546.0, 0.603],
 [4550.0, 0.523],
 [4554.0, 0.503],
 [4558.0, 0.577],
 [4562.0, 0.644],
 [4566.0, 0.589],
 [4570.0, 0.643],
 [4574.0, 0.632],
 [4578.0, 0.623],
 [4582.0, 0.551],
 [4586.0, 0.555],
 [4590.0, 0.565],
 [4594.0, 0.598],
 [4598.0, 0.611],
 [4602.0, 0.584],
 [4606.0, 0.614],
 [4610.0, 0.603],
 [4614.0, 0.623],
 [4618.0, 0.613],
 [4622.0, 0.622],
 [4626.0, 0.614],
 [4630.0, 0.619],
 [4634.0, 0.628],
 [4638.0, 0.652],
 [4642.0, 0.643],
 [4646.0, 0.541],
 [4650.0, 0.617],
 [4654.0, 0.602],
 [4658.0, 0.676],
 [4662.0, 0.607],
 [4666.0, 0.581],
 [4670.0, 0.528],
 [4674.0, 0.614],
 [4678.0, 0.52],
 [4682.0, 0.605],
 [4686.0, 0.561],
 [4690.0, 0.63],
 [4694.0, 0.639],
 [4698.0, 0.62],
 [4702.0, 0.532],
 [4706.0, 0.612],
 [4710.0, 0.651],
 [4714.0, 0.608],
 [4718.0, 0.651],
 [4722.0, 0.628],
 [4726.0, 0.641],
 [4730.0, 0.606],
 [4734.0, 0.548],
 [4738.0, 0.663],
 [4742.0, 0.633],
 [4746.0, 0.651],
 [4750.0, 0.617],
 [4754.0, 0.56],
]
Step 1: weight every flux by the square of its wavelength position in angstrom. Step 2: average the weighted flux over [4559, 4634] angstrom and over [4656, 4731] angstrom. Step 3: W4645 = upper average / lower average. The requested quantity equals 1.04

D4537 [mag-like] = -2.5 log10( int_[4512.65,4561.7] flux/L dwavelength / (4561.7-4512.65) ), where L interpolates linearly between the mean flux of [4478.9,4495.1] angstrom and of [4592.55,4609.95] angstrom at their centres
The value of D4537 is 0.04 mag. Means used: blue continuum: 0.563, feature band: 0.557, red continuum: 0.602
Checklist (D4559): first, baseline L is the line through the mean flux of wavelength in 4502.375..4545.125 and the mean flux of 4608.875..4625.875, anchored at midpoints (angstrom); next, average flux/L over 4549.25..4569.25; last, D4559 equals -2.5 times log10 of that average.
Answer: 0.04 mag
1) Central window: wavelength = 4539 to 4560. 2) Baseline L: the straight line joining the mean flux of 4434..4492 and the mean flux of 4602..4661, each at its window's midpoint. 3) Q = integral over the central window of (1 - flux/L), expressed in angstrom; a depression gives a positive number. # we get 0.8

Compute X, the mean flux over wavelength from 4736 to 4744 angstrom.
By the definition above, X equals 0.648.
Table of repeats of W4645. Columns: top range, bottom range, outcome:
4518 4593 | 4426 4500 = 1.09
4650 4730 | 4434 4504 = 1.21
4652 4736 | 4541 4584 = 1.09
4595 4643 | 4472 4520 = 1.10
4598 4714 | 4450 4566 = 1.14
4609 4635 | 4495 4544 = 1.11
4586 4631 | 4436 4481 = 1.19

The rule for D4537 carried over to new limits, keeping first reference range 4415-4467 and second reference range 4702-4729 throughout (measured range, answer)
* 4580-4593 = 0.04 mag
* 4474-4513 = -0.08 mag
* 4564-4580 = -0.08 mag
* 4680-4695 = 0.01 mag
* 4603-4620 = -0.04 mag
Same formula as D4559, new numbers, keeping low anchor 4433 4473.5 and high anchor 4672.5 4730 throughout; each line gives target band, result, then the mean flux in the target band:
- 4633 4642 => -0.096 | 0.642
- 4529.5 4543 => 0.041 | 0.535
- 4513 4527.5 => -0.057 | 0.58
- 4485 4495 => -0.042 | 0.562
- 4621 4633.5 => -0.063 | 0.619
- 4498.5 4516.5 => -0.153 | 0.628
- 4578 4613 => -0.027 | 0.588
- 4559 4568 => -0.089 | 0.612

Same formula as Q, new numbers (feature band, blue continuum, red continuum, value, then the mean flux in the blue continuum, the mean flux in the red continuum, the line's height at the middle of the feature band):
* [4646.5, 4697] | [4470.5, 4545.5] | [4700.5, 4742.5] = 0.9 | 0.578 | 0.616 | 0.607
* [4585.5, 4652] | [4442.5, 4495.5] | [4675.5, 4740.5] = -2.7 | 0.544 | 0.607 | 0.584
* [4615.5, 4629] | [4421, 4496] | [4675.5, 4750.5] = -0.7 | 0.544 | 0.611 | 0.587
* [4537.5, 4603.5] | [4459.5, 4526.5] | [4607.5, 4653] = 1.5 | 0.58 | 0.616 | 0.6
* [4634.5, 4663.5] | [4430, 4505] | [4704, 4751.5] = -0.8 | 0.554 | 0.626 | 0.604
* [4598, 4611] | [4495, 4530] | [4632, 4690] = 0.0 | 0.603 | 0.599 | 0.601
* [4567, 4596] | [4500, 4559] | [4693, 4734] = -0.4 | 0.575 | 0.615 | 0.586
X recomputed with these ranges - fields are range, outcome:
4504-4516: 0.624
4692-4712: 0.611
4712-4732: 0.627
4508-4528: 0.59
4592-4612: 0.602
